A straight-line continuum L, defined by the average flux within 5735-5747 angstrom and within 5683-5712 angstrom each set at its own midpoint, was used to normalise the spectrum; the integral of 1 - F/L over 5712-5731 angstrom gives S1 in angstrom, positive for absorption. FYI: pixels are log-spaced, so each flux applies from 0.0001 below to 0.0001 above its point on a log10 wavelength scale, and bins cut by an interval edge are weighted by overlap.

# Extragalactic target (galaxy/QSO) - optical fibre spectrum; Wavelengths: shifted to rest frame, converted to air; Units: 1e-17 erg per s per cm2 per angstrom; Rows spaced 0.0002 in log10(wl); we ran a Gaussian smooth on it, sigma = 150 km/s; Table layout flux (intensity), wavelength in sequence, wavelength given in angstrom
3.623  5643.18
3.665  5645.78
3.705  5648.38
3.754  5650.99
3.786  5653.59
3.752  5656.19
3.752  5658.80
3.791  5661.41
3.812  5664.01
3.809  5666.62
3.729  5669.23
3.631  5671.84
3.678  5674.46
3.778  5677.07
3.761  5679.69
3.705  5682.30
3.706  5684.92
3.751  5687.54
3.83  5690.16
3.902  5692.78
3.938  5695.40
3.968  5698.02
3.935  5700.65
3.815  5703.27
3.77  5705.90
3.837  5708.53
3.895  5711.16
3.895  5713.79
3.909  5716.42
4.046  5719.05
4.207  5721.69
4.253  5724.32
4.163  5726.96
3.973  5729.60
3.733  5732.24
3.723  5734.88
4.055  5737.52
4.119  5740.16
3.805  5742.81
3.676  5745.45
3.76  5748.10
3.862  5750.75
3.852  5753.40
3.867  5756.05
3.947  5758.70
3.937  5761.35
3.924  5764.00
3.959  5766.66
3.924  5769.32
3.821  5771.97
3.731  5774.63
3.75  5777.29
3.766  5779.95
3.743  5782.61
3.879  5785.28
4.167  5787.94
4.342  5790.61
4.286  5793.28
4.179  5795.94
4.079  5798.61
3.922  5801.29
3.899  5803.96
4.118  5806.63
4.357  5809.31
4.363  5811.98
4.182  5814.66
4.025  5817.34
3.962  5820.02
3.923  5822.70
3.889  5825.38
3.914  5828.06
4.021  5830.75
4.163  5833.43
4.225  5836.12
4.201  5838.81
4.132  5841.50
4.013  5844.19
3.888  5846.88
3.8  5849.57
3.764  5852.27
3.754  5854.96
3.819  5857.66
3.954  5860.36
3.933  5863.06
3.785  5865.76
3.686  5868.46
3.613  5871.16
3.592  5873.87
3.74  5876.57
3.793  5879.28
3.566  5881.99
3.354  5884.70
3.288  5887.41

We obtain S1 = -0.9 angstrom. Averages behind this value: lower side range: 3.85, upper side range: 3.89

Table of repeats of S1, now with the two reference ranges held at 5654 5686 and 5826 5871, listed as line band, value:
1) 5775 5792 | -0.3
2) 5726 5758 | -0.5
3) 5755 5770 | -0.3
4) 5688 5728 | -1.8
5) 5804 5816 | -1.0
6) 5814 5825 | -0.3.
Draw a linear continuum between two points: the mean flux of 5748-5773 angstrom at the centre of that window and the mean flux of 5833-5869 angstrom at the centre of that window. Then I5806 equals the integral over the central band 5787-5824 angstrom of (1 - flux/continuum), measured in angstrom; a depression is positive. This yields -2.0 angstrom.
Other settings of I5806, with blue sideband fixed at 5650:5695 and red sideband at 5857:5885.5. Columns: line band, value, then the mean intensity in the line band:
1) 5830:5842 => -1.4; 4.16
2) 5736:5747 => -0.5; 3.91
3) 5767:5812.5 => -3.4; 4.01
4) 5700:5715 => -0.4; 3.85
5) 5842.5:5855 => -0.5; 3.86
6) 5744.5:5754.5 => -0.1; 3.79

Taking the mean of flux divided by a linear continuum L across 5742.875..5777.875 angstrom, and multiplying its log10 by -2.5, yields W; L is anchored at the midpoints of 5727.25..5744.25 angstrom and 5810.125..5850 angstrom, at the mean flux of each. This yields 0.03 mag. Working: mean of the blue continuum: 3.92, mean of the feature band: 3.85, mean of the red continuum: 4.06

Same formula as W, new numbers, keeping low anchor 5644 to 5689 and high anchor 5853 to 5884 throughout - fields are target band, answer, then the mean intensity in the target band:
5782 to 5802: -0.10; 4.09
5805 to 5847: -0.10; 4.09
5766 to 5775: -0.04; 3.87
